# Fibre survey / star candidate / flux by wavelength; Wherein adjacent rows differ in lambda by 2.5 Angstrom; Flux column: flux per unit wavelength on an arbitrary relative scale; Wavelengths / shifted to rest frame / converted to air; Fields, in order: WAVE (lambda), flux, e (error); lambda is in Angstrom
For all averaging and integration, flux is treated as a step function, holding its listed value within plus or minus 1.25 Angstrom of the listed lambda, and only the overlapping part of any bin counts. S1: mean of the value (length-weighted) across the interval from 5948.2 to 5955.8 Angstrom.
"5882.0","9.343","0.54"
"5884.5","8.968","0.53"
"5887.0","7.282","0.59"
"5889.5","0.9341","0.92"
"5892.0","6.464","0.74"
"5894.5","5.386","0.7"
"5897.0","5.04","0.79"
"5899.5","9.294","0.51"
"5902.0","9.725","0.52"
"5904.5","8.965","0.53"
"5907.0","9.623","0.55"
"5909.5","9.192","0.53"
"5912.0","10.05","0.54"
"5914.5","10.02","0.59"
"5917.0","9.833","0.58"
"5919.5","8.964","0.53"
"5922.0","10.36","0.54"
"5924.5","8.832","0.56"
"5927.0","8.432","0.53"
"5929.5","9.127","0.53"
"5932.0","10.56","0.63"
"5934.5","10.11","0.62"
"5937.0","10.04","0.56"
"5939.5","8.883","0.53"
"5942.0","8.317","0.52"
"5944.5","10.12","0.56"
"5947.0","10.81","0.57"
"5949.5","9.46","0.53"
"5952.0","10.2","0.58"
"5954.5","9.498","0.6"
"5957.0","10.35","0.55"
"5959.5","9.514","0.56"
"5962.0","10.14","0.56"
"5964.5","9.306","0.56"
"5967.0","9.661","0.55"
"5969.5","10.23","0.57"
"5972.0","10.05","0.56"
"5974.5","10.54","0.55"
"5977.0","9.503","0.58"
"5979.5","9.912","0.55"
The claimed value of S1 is 9.73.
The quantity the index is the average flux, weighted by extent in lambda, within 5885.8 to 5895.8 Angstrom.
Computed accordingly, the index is 5.01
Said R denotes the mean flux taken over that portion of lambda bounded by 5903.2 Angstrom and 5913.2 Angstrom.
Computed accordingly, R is 9.46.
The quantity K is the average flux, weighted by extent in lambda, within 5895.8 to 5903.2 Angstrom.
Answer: 8.03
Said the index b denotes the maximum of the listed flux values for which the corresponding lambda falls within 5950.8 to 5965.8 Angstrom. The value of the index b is 10.35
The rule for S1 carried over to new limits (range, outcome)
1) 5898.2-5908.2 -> 9.38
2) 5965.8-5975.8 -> 10.1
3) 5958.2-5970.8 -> 9.77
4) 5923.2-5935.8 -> 9.42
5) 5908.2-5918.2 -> 9.77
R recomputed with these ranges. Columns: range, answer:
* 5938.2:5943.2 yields 8.62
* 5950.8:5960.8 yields 9.89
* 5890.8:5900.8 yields 6.56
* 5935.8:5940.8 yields 9.44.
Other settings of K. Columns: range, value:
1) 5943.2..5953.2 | 10.1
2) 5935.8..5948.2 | 9.63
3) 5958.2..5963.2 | 9.83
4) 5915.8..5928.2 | 9.29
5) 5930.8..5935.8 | 10.3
